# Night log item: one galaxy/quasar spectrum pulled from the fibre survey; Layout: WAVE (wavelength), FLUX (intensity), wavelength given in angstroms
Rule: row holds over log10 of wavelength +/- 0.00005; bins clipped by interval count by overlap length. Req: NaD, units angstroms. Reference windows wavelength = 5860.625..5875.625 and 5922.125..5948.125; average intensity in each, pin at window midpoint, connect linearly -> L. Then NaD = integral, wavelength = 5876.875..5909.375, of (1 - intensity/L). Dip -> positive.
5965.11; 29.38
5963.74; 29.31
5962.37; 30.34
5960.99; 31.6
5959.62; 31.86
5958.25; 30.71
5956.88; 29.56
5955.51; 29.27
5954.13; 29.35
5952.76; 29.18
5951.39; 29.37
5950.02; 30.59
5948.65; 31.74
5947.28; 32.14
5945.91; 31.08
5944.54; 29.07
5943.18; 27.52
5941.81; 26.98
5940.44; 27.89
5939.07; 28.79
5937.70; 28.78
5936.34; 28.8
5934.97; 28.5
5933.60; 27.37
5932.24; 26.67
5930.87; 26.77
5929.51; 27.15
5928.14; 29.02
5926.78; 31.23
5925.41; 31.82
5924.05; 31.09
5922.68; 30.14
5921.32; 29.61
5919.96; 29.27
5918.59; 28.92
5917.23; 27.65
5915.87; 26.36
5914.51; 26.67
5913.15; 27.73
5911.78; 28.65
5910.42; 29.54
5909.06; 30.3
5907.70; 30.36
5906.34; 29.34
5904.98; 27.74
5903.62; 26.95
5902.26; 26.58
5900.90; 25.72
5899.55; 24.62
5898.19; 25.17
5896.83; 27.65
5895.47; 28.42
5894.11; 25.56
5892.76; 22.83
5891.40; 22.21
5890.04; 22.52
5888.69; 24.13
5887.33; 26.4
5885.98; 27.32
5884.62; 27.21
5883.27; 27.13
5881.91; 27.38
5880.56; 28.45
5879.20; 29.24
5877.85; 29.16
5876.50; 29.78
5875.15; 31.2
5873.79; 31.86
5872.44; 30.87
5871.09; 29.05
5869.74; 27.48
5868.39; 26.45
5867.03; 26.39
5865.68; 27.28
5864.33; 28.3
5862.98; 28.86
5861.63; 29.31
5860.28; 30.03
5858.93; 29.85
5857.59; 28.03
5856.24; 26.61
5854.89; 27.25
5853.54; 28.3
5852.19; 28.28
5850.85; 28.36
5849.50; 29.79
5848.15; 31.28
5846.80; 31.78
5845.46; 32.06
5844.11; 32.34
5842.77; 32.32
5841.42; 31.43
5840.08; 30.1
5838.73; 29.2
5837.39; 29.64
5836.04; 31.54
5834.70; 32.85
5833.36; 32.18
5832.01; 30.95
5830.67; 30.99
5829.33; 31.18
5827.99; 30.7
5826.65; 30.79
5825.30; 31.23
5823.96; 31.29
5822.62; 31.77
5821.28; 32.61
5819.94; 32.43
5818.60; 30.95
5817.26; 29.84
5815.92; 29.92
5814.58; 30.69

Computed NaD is 2.4 angstroms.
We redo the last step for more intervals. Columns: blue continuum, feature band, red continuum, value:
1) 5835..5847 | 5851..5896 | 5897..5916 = 2.7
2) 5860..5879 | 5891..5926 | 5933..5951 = 1.6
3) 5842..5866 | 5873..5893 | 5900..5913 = 1.1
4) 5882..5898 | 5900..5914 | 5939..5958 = -0.8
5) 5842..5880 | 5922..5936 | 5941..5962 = 0.4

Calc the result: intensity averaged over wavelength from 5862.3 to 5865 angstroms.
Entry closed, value 28.6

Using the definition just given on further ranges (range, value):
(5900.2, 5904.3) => 26.4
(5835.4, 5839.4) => 30.1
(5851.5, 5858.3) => 27.7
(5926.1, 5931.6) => 28.5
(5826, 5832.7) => 30.9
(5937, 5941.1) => 28.5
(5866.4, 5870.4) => 26.7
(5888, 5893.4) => 22.9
